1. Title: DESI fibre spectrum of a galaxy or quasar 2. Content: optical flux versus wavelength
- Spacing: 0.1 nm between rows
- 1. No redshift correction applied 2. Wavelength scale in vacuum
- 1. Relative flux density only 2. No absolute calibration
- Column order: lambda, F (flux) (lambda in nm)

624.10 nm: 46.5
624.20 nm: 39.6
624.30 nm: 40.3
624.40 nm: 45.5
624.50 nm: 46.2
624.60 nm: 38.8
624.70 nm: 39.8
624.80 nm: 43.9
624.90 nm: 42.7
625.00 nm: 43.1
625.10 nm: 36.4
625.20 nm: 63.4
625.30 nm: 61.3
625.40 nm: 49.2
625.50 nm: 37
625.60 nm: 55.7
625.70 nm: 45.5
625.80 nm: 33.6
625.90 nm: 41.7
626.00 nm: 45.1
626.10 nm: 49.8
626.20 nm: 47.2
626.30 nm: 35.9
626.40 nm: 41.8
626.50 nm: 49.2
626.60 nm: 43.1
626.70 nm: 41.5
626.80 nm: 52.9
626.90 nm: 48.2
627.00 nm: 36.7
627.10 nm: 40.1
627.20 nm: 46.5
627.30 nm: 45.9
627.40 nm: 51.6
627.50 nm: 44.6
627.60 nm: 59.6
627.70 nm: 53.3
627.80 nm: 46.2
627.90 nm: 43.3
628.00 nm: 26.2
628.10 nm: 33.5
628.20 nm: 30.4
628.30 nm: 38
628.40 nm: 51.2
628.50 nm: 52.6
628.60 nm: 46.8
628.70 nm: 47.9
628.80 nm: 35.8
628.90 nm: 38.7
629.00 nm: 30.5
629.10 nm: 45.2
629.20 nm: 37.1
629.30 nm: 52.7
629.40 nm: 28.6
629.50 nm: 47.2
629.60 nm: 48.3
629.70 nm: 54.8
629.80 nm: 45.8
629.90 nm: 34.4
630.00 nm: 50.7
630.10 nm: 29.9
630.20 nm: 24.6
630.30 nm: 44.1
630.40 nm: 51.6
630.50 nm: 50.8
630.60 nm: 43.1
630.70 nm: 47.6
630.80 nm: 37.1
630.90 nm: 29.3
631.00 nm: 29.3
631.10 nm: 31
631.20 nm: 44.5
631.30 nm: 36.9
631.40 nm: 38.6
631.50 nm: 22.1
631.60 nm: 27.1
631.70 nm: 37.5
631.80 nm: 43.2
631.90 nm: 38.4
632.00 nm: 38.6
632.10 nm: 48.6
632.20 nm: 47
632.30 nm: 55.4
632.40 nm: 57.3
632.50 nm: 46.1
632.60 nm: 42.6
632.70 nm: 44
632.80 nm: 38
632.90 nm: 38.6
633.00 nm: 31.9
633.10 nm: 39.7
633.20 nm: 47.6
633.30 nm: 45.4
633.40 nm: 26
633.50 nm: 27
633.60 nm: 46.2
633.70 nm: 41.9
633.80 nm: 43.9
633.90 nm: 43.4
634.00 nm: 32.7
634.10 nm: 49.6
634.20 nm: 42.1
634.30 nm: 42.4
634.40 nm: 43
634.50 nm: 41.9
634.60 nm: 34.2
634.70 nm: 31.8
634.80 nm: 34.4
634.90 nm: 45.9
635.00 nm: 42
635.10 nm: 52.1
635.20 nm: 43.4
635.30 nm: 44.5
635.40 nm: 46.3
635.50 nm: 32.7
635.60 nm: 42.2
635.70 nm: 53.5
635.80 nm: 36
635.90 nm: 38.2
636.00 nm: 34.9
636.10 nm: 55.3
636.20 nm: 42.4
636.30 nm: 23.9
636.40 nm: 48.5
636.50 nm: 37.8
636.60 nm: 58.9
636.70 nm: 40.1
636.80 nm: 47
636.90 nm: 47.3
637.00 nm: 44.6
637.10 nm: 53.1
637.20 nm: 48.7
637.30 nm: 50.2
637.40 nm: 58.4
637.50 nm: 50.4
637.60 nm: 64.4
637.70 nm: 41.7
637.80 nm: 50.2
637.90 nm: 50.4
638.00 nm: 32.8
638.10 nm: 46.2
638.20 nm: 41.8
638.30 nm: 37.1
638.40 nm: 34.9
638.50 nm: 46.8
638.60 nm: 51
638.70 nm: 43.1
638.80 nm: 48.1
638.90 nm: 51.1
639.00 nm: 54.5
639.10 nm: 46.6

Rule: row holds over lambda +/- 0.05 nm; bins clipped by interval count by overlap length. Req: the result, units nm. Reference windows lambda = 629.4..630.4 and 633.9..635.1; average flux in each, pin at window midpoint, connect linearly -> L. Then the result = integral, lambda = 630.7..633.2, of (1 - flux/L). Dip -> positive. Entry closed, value 0.11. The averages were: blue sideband 42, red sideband 40.6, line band 39.6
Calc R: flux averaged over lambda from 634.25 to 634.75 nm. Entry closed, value 38.7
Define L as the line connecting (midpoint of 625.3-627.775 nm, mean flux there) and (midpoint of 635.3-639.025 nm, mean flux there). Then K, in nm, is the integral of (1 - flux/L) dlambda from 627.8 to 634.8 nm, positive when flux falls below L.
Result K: 0.805 nm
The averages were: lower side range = 46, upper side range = 45.5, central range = 40.5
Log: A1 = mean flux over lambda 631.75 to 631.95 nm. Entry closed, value 40.8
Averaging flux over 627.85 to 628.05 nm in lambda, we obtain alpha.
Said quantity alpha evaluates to 34.7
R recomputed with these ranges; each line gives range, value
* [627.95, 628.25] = 30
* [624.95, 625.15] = 39.8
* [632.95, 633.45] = 38.1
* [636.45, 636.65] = 48.3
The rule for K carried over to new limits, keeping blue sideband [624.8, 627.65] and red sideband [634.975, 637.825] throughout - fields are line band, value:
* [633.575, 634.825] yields 0.144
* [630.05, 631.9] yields 0.353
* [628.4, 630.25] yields 0.159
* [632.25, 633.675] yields 0.125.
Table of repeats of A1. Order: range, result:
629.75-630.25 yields 37.1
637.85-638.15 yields 43.1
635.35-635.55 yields 39.5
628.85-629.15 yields 38.1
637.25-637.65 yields 55.8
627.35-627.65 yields 51.9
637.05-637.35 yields 50.7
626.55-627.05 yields 44.5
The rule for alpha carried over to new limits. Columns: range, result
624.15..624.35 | 40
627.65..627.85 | 49.8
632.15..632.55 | 51.4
